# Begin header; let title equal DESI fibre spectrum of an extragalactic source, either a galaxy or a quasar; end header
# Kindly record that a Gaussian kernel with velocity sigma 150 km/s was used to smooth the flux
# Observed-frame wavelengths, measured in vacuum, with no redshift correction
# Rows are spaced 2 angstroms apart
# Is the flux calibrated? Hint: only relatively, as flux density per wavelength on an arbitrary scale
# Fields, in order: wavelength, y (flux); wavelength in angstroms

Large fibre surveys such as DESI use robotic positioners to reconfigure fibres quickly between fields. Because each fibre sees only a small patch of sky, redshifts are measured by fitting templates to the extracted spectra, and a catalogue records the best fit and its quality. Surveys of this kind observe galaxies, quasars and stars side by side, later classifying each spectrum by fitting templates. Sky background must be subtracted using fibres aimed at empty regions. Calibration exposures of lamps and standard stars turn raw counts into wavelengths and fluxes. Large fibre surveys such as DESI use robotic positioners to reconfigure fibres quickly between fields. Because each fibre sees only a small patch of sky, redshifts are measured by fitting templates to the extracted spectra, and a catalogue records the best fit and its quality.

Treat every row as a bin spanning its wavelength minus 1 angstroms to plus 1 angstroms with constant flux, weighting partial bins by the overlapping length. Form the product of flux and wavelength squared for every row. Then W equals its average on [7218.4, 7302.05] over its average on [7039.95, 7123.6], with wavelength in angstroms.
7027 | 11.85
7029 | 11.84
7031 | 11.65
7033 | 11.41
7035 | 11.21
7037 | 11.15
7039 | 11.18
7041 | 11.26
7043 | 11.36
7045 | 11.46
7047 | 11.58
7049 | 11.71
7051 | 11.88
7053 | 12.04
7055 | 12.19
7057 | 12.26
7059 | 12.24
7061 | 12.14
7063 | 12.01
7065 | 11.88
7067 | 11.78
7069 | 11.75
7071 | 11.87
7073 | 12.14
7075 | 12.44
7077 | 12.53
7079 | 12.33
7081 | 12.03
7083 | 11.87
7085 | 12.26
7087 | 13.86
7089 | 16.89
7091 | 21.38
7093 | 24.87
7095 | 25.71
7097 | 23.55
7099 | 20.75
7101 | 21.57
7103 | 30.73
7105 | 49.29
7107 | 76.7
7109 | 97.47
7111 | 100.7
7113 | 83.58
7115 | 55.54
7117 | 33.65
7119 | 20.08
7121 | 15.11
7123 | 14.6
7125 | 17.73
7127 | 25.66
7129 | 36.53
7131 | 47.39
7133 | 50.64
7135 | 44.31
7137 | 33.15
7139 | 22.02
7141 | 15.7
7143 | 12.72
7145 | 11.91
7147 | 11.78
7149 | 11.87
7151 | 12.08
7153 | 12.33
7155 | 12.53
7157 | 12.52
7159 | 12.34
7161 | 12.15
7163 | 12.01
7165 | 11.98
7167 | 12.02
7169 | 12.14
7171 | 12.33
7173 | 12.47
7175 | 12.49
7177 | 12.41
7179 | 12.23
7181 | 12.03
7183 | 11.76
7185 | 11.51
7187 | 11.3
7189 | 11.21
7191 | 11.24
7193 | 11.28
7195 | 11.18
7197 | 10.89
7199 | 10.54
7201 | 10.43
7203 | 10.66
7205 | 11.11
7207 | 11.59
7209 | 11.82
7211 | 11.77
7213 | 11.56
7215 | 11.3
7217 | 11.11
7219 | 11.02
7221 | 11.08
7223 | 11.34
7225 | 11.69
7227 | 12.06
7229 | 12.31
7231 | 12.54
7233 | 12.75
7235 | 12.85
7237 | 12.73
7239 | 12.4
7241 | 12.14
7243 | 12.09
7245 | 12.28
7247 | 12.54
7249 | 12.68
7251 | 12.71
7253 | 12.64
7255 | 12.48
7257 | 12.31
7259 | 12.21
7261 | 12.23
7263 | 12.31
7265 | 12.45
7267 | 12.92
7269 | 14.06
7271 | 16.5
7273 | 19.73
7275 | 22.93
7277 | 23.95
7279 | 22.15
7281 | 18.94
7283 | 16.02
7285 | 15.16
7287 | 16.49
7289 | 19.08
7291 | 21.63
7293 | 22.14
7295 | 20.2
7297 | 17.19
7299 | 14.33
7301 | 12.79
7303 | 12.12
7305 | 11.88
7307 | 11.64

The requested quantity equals 0.64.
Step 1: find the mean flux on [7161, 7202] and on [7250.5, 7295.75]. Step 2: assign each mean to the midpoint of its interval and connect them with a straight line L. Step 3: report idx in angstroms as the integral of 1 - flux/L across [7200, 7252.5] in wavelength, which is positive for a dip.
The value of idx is 8.2 angstroms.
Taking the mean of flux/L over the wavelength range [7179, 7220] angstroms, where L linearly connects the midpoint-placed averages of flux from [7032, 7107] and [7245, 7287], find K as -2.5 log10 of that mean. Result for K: 0.351 mag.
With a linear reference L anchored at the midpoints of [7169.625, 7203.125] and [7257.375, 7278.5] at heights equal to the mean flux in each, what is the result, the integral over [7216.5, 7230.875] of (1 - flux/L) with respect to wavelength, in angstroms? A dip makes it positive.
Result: 2.11 angstroms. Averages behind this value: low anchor 11.6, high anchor 16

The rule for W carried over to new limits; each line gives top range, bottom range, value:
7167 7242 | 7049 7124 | 0.47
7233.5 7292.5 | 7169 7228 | 1.34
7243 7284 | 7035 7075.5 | 1.36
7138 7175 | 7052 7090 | 1.06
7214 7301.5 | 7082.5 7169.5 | 0.54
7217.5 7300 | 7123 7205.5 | 0.93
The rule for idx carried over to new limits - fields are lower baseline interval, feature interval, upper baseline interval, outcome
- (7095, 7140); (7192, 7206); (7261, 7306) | 8.8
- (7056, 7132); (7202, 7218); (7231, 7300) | 6.6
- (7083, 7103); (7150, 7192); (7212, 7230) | 8.0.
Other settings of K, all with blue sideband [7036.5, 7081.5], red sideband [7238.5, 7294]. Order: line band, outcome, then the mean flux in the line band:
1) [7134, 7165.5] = -0.22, 16.4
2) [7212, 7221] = 0.29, 11.2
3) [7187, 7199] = 0.27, 11.1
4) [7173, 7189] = 0.18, 11.9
